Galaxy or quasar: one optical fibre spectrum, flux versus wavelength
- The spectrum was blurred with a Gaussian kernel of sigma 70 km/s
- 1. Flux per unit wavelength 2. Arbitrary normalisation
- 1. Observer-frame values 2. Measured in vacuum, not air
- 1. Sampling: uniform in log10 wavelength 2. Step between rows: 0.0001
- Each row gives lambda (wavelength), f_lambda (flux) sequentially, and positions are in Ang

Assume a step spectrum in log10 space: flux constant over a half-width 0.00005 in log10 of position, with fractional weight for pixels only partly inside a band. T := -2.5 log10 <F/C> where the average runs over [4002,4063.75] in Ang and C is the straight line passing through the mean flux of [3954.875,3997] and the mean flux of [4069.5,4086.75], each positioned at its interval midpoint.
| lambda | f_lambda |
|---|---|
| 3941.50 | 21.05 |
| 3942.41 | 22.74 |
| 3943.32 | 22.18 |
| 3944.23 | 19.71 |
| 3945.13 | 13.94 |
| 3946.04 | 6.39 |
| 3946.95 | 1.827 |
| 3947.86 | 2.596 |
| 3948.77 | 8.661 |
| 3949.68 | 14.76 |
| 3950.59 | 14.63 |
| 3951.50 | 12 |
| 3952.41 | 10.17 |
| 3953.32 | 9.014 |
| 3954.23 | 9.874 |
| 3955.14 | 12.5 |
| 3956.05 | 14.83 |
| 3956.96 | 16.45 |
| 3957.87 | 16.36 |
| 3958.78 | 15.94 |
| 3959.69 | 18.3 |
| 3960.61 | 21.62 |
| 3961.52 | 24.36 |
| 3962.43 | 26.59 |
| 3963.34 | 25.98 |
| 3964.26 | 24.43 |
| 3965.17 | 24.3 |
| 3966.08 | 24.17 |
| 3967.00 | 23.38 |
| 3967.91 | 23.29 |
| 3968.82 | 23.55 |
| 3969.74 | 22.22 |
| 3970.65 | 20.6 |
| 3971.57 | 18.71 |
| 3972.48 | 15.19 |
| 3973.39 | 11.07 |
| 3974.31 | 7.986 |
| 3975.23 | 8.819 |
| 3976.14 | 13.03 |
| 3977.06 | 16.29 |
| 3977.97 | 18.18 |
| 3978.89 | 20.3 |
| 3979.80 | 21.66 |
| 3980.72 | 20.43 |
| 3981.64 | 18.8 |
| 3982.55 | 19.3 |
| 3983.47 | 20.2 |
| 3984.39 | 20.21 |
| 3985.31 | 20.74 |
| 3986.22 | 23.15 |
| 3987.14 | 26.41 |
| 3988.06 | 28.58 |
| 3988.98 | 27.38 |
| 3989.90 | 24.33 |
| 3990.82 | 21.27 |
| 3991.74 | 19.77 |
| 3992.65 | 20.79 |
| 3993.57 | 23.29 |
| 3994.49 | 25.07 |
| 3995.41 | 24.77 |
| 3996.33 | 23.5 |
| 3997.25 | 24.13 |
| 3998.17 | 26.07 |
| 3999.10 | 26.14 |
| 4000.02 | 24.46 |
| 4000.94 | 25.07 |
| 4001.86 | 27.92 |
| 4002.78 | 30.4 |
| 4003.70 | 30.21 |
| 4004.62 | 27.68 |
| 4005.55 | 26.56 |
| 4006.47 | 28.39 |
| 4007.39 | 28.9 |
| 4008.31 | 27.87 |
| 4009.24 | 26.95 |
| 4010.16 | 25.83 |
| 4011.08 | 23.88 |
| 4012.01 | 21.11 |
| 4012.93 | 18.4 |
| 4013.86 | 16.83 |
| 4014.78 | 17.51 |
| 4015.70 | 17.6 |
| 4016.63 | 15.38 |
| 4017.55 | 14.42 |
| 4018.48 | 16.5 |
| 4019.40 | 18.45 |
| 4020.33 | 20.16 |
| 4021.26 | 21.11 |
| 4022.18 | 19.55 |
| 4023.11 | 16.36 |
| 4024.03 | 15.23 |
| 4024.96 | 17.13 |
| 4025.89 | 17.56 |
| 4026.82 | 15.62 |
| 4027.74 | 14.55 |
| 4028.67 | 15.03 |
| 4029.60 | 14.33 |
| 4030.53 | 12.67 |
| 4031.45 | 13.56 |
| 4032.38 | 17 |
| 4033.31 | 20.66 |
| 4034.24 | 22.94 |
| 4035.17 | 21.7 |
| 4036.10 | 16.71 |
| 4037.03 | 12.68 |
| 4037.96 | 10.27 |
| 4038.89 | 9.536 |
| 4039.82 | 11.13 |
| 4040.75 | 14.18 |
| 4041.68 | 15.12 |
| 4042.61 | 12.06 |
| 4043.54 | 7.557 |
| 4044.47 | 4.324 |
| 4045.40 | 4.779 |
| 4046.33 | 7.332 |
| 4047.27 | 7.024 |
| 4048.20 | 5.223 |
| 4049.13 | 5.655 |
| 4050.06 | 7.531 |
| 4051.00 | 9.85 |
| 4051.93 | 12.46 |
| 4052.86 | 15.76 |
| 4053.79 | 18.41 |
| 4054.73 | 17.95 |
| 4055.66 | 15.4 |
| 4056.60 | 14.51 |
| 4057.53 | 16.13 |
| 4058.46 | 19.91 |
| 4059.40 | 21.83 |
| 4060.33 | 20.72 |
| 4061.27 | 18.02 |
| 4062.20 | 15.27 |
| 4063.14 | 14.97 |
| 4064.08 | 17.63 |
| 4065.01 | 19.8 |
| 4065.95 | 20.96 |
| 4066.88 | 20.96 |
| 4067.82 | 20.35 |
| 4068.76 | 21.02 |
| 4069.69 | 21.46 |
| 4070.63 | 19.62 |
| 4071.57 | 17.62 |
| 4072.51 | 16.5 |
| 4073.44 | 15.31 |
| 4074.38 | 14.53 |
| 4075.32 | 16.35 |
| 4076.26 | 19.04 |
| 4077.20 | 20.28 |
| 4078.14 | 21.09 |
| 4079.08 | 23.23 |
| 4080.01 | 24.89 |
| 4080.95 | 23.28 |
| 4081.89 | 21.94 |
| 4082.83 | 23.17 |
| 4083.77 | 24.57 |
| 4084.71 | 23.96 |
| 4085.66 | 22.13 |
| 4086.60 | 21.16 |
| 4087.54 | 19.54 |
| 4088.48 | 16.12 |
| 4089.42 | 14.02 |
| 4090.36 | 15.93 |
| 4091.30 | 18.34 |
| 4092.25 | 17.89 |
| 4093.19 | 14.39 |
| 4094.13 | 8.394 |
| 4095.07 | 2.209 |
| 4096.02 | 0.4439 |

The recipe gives 0.21 mag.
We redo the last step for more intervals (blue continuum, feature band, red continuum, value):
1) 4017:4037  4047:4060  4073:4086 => 0.37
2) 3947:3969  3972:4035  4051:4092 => -0.16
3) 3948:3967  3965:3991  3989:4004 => 0.06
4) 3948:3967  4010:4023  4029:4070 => -0.20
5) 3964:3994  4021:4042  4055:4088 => 0.25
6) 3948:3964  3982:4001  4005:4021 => -0.21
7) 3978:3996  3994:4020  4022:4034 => -0.21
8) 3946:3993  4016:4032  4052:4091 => 0.14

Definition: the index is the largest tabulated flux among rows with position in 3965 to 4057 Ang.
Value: 30.4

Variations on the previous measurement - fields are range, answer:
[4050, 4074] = 21.83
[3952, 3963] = 26.59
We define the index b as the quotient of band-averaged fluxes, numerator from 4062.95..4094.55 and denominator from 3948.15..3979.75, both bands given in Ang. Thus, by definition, 1.1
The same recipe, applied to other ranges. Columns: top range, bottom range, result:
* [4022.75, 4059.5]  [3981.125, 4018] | 0.58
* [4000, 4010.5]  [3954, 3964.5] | 1.46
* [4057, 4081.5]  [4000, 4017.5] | 0.80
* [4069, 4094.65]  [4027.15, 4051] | 1.57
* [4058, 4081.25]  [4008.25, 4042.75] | 1.12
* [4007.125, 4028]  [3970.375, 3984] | 1.16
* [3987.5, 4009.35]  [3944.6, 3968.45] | 1.61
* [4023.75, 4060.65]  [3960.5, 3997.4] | 0.65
